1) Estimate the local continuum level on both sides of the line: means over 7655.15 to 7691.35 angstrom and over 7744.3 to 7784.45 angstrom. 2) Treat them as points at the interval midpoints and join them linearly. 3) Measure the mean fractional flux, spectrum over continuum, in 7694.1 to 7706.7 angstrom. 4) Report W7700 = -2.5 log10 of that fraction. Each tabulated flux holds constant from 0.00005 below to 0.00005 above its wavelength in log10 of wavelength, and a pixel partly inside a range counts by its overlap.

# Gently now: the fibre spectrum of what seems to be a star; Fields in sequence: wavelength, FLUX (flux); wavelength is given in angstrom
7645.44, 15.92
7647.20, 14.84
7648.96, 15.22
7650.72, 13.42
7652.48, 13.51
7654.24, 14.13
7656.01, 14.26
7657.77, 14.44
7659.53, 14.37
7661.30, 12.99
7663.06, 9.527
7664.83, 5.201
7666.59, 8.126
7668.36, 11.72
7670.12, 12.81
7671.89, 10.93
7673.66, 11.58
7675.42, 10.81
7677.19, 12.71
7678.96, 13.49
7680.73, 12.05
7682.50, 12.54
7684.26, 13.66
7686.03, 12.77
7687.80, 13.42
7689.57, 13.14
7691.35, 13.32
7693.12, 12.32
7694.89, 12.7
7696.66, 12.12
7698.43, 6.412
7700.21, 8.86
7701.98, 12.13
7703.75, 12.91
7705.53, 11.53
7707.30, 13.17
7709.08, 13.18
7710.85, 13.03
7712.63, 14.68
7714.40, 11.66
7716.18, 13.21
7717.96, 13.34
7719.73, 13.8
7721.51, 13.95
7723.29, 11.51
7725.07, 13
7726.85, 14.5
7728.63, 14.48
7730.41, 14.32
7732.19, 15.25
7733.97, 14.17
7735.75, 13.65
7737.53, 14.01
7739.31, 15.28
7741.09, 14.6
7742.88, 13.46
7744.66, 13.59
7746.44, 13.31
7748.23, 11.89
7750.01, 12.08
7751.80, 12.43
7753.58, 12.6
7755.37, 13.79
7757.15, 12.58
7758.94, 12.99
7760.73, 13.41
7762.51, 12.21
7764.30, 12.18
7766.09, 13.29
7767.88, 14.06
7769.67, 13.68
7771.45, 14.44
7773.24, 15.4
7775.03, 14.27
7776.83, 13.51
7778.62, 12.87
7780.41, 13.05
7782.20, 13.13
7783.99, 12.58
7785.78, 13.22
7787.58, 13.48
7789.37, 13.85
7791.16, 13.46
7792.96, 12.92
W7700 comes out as 0.131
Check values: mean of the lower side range 12.1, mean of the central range 11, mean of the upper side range 13.2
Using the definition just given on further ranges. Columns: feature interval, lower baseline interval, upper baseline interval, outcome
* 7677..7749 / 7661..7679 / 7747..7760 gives -0.114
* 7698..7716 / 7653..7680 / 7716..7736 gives 0.107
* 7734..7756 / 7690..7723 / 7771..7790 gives -0.035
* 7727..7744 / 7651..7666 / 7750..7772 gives -0.118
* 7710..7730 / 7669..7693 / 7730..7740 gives 0.041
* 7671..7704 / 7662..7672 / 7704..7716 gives -0.077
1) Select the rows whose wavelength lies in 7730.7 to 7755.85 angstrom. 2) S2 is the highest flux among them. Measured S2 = 15.28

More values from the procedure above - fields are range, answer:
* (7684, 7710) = 13.66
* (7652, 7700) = 14.44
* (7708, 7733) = 15.25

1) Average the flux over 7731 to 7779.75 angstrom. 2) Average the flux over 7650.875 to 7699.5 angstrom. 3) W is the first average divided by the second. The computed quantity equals 1.12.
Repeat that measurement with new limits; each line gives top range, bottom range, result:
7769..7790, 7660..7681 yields 1.24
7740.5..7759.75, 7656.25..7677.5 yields 1.15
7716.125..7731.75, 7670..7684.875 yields 1.11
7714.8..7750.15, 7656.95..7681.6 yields 1.19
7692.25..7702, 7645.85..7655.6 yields 0.74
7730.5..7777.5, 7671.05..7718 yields 1.11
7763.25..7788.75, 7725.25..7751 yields 0.97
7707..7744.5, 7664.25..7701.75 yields 1.19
